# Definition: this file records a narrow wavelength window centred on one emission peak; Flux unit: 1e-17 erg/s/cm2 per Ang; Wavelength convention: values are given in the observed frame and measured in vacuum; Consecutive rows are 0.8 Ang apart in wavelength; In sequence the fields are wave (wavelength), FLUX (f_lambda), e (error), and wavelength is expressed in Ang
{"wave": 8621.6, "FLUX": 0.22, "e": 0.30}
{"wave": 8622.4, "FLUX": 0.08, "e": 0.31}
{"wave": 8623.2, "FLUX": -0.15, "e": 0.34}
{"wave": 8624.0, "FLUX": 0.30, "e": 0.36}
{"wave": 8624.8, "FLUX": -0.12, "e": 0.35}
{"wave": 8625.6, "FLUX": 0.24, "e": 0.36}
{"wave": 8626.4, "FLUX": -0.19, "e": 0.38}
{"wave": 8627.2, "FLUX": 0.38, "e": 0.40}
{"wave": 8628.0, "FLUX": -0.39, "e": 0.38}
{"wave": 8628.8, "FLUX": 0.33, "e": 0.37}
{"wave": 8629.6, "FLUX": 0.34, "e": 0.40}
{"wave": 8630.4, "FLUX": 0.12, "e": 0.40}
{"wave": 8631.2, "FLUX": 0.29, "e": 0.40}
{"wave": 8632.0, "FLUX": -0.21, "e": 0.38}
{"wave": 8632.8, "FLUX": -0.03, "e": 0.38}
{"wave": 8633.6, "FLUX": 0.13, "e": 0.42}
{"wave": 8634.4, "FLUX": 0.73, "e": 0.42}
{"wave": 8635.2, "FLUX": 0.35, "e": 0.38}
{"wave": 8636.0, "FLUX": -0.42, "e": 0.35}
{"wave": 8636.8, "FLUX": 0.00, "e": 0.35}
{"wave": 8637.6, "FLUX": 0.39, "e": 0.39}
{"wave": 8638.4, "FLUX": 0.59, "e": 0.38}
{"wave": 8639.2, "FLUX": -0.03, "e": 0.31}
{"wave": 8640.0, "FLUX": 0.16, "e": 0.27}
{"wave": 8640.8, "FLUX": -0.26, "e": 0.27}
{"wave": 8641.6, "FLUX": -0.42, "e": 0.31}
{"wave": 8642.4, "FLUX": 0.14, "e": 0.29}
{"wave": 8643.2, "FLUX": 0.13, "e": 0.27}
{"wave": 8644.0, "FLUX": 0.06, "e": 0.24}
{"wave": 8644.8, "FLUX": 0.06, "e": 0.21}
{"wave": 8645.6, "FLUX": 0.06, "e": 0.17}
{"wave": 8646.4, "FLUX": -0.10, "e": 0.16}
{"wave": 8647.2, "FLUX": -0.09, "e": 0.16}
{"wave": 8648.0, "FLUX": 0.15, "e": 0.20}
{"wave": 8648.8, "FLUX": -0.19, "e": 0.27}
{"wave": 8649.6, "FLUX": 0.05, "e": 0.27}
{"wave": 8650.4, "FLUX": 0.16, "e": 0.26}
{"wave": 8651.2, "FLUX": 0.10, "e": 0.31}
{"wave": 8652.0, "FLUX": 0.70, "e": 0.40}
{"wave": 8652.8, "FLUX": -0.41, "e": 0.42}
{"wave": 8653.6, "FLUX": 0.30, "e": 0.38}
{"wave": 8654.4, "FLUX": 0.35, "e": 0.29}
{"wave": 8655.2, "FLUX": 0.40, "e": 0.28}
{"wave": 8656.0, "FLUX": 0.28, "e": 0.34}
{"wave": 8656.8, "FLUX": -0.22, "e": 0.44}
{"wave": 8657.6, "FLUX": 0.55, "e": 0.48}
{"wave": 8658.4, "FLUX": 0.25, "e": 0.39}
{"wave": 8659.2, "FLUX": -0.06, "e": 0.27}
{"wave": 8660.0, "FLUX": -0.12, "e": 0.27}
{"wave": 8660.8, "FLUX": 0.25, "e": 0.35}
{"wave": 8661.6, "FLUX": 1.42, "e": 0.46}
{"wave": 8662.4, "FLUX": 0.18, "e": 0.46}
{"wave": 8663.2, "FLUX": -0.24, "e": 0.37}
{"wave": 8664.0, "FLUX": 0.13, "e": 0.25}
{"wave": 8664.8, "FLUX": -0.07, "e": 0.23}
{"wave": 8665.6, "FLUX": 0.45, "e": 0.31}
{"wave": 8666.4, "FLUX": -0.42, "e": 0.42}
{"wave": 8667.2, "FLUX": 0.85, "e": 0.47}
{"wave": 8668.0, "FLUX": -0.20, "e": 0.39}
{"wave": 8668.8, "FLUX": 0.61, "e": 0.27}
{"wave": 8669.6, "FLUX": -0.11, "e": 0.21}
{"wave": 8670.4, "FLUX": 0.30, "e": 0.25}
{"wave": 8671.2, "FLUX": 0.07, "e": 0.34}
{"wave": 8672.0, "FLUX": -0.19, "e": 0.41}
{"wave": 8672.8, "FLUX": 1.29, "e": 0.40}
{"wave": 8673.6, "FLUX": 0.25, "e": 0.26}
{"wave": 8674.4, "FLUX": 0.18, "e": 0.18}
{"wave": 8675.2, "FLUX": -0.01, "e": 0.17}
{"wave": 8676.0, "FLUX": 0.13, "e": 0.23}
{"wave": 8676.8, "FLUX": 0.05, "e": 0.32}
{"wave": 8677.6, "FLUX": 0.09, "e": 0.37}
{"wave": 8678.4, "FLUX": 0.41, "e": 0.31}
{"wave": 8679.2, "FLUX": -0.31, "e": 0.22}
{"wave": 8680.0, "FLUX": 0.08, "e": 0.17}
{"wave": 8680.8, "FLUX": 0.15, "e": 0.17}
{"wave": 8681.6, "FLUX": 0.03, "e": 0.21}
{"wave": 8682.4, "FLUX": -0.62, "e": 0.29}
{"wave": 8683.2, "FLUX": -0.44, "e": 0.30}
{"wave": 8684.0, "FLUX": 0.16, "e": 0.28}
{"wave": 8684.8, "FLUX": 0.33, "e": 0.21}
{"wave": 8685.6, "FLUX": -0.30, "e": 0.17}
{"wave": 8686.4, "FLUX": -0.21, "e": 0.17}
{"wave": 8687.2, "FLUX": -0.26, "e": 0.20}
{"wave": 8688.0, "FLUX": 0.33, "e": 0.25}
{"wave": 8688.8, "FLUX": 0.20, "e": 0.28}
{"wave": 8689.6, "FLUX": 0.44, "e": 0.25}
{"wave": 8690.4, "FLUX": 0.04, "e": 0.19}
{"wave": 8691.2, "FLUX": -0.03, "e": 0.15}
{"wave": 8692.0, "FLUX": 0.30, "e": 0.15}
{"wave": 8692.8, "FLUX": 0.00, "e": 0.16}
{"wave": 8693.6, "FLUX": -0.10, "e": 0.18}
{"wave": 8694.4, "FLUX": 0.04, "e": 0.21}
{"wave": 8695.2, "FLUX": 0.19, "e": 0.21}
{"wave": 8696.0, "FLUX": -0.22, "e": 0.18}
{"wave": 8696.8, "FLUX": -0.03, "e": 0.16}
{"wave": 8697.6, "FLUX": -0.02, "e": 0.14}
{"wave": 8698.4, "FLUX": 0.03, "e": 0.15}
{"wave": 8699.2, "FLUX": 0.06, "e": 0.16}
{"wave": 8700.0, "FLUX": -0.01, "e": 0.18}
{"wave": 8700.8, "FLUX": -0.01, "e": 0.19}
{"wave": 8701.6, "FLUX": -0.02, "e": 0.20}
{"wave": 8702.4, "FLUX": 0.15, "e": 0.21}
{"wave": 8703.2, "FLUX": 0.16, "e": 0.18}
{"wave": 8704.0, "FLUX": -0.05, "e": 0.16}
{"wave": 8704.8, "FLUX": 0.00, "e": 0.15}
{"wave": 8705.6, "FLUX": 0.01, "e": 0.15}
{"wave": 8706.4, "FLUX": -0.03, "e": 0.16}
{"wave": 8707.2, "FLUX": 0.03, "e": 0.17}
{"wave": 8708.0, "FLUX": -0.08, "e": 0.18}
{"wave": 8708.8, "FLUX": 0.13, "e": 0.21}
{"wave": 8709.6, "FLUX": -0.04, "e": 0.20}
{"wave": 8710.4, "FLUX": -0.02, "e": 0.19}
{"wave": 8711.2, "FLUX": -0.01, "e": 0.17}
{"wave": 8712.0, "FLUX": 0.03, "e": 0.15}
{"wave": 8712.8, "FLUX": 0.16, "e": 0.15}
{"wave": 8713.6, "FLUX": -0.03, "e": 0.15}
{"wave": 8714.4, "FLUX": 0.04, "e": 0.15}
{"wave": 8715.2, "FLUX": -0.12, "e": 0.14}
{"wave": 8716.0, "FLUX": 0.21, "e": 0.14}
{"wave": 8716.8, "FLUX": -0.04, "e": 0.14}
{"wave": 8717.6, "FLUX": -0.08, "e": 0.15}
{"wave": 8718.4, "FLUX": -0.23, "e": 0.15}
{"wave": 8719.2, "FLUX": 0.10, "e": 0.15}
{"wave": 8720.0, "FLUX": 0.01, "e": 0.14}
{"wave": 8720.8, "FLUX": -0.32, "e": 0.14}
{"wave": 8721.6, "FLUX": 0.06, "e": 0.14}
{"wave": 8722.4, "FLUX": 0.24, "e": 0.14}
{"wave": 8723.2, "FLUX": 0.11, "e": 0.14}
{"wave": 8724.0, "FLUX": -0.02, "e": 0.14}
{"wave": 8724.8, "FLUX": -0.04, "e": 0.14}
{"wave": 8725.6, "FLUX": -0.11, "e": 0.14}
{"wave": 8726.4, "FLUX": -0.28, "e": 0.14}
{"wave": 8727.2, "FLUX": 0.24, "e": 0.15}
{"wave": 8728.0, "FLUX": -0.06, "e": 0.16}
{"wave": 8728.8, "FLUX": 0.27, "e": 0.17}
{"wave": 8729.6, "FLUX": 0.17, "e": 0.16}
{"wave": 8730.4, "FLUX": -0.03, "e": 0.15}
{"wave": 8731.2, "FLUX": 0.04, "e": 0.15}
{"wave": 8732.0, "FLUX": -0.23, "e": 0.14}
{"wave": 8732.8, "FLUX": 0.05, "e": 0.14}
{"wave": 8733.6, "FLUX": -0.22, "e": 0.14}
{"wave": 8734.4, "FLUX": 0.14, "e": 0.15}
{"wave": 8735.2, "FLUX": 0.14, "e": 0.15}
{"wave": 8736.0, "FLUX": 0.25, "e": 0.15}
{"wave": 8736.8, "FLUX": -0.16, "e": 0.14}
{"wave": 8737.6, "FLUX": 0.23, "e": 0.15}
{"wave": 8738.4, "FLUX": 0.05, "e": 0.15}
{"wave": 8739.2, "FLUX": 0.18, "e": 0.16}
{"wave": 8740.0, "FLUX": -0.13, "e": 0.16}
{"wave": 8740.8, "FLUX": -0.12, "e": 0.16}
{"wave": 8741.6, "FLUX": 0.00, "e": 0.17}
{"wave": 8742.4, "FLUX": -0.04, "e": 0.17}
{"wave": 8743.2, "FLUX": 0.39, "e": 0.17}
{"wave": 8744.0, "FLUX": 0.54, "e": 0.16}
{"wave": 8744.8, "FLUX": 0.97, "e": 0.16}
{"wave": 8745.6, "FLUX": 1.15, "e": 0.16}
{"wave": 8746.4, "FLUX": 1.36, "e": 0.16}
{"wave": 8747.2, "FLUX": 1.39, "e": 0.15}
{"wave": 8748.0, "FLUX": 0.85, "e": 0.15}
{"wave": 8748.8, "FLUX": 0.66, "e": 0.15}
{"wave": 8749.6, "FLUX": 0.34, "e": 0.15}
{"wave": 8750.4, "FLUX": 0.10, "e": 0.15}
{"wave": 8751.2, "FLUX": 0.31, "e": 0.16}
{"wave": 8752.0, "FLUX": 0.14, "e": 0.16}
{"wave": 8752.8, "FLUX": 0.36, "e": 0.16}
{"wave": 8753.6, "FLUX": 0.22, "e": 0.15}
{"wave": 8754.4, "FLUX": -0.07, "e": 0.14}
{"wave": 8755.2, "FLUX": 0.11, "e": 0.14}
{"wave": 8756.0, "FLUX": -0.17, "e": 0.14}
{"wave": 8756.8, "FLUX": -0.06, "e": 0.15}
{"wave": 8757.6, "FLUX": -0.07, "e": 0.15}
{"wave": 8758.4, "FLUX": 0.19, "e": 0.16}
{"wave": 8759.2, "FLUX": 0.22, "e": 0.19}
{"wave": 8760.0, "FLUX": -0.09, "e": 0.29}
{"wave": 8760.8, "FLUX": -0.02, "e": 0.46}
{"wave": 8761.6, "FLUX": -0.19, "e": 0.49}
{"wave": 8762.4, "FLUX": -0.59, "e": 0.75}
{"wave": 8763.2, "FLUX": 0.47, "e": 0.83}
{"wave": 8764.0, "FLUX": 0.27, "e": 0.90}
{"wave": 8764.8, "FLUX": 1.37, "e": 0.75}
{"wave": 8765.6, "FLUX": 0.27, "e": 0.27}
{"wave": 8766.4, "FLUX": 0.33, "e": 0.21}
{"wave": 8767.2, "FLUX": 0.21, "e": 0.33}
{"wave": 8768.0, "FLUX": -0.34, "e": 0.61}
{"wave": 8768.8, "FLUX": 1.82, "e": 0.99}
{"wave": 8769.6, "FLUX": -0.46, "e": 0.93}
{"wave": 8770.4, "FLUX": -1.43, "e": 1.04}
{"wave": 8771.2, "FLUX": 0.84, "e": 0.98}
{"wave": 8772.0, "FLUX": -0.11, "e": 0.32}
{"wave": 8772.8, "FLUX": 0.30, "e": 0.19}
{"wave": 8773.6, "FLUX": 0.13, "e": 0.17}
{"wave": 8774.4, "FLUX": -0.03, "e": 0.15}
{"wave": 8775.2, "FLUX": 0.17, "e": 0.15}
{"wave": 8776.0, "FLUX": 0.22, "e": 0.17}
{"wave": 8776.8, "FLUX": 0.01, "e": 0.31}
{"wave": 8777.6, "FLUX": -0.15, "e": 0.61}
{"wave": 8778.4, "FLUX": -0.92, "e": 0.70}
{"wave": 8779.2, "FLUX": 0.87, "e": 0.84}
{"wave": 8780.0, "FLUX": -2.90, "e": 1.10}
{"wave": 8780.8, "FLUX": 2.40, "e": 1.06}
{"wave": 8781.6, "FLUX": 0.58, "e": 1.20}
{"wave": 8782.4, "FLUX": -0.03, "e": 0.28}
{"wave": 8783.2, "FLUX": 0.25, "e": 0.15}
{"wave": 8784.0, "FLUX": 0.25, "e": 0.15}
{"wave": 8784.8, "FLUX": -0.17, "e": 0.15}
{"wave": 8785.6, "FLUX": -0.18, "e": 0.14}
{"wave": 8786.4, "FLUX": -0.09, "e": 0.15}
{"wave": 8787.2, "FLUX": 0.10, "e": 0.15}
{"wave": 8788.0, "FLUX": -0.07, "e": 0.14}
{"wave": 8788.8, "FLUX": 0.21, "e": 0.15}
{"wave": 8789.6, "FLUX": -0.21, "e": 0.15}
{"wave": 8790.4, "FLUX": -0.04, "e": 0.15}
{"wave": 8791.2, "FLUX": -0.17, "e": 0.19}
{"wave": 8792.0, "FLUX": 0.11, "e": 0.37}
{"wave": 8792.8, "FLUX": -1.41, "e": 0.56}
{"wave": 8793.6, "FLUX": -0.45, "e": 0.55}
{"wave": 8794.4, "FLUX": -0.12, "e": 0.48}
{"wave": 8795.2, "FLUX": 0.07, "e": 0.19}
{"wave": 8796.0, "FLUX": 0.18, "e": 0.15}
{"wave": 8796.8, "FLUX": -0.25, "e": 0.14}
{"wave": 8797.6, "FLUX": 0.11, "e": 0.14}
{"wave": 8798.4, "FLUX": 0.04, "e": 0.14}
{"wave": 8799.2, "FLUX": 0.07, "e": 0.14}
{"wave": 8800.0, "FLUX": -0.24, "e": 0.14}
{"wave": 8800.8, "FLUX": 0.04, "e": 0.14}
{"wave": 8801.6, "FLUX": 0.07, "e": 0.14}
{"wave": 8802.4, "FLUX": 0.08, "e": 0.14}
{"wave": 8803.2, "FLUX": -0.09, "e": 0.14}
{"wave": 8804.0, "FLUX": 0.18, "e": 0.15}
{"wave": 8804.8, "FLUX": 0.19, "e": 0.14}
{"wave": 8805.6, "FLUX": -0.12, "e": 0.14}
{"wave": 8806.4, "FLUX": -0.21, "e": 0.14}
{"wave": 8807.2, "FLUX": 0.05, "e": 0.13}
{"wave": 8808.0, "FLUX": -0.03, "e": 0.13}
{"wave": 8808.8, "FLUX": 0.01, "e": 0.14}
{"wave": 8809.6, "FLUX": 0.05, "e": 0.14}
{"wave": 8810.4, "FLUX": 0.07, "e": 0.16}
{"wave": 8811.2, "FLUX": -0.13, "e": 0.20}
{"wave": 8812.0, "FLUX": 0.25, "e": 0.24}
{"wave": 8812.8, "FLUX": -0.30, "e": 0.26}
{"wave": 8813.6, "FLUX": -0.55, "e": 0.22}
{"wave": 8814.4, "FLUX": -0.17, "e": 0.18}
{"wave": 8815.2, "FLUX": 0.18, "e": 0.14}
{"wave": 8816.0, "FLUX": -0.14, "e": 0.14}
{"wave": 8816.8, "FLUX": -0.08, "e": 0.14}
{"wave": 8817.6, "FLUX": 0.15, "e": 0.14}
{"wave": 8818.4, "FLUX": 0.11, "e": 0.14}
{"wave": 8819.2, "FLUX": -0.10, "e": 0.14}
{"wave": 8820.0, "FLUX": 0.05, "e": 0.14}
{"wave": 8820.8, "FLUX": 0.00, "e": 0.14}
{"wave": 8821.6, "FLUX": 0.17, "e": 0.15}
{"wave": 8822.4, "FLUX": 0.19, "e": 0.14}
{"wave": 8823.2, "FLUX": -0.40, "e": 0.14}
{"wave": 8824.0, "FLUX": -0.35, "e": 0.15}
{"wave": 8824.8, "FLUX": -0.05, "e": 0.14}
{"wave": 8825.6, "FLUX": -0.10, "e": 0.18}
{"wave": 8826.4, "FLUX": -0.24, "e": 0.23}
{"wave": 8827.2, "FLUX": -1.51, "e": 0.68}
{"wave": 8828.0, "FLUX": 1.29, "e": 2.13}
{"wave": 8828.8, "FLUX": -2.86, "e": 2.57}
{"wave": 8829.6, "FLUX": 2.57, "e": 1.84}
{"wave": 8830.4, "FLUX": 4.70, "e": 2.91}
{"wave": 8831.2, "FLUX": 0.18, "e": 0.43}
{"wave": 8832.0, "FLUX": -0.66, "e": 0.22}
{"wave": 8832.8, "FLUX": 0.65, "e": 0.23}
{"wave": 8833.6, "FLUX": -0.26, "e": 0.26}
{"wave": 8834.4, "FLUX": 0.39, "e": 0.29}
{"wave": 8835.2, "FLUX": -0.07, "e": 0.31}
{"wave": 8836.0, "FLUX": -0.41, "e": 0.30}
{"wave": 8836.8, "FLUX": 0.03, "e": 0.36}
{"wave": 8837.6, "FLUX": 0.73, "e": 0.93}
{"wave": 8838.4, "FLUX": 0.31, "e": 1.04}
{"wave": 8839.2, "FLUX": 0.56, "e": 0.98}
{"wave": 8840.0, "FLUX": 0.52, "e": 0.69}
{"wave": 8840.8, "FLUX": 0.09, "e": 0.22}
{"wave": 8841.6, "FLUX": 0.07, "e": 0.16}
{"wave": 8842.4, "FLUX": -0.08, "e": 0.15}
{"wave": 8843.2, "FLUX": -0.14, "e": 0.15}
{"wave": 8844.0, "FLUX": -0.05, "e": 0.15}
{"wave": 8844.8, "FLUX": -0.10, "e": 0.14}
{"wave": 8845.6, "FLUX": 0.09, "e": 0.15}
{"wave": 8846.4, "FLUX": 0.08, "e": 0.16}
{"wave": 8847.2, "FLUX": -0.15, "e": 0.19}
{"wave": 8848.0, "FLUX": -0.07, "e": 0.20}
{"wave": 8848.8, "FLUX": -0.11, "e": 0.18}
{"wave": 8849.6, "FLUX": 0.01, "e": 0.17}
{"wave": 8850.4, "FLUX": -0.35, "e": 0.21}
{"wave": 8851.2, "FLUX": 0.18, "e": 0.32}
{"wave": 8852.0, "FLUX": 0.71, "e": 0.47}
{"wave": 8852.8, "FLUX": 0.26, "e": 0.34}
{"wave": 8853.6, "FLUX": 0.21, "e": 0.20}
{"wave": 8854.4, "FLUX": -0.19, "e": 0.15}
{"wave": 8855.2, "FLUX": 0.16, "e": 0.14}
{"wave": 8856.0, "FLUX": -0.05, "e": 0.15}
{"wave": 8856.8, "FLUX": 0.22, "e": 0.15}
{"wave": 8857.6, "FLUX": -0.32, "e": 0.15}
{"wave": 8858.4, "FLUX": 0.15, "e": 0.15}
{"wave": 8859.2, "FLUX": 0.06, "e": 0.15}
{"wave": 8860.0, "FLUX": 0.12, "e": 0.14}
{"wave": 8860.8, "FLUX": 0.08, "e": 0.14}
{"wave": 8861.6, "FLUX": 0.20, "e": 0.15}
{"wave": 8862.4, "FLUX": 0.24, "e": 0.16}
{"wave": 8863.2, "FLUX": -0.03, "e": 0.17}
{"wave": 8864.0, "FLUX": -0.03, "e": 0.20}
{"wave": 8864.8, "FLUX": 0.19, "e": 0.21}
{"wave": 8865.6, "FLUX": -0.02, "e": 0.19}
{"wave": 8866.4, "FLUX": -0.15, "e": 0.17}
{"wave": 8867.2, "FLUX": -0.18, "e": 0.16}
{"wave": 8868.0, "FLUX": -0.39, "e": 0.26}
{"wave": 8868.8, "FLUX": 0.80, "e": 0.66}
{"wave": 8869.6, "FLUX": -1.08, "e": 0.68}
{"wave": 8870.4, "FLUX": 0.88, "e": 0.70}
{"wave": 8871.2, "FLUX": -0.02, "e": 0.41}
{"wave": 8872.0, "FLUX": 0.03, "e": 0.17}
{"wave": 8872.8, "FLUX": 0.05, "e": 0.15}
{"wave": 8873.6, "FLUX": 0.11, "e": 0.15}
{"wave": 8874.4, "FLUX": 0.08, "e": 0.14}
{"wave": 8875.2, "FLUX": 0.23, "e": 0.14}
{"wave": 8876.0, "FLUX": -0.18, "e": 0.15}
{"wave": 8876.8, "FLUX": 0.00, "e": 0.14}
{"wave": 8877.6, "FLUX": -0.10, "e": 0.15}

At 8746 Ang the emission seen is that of H-beta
